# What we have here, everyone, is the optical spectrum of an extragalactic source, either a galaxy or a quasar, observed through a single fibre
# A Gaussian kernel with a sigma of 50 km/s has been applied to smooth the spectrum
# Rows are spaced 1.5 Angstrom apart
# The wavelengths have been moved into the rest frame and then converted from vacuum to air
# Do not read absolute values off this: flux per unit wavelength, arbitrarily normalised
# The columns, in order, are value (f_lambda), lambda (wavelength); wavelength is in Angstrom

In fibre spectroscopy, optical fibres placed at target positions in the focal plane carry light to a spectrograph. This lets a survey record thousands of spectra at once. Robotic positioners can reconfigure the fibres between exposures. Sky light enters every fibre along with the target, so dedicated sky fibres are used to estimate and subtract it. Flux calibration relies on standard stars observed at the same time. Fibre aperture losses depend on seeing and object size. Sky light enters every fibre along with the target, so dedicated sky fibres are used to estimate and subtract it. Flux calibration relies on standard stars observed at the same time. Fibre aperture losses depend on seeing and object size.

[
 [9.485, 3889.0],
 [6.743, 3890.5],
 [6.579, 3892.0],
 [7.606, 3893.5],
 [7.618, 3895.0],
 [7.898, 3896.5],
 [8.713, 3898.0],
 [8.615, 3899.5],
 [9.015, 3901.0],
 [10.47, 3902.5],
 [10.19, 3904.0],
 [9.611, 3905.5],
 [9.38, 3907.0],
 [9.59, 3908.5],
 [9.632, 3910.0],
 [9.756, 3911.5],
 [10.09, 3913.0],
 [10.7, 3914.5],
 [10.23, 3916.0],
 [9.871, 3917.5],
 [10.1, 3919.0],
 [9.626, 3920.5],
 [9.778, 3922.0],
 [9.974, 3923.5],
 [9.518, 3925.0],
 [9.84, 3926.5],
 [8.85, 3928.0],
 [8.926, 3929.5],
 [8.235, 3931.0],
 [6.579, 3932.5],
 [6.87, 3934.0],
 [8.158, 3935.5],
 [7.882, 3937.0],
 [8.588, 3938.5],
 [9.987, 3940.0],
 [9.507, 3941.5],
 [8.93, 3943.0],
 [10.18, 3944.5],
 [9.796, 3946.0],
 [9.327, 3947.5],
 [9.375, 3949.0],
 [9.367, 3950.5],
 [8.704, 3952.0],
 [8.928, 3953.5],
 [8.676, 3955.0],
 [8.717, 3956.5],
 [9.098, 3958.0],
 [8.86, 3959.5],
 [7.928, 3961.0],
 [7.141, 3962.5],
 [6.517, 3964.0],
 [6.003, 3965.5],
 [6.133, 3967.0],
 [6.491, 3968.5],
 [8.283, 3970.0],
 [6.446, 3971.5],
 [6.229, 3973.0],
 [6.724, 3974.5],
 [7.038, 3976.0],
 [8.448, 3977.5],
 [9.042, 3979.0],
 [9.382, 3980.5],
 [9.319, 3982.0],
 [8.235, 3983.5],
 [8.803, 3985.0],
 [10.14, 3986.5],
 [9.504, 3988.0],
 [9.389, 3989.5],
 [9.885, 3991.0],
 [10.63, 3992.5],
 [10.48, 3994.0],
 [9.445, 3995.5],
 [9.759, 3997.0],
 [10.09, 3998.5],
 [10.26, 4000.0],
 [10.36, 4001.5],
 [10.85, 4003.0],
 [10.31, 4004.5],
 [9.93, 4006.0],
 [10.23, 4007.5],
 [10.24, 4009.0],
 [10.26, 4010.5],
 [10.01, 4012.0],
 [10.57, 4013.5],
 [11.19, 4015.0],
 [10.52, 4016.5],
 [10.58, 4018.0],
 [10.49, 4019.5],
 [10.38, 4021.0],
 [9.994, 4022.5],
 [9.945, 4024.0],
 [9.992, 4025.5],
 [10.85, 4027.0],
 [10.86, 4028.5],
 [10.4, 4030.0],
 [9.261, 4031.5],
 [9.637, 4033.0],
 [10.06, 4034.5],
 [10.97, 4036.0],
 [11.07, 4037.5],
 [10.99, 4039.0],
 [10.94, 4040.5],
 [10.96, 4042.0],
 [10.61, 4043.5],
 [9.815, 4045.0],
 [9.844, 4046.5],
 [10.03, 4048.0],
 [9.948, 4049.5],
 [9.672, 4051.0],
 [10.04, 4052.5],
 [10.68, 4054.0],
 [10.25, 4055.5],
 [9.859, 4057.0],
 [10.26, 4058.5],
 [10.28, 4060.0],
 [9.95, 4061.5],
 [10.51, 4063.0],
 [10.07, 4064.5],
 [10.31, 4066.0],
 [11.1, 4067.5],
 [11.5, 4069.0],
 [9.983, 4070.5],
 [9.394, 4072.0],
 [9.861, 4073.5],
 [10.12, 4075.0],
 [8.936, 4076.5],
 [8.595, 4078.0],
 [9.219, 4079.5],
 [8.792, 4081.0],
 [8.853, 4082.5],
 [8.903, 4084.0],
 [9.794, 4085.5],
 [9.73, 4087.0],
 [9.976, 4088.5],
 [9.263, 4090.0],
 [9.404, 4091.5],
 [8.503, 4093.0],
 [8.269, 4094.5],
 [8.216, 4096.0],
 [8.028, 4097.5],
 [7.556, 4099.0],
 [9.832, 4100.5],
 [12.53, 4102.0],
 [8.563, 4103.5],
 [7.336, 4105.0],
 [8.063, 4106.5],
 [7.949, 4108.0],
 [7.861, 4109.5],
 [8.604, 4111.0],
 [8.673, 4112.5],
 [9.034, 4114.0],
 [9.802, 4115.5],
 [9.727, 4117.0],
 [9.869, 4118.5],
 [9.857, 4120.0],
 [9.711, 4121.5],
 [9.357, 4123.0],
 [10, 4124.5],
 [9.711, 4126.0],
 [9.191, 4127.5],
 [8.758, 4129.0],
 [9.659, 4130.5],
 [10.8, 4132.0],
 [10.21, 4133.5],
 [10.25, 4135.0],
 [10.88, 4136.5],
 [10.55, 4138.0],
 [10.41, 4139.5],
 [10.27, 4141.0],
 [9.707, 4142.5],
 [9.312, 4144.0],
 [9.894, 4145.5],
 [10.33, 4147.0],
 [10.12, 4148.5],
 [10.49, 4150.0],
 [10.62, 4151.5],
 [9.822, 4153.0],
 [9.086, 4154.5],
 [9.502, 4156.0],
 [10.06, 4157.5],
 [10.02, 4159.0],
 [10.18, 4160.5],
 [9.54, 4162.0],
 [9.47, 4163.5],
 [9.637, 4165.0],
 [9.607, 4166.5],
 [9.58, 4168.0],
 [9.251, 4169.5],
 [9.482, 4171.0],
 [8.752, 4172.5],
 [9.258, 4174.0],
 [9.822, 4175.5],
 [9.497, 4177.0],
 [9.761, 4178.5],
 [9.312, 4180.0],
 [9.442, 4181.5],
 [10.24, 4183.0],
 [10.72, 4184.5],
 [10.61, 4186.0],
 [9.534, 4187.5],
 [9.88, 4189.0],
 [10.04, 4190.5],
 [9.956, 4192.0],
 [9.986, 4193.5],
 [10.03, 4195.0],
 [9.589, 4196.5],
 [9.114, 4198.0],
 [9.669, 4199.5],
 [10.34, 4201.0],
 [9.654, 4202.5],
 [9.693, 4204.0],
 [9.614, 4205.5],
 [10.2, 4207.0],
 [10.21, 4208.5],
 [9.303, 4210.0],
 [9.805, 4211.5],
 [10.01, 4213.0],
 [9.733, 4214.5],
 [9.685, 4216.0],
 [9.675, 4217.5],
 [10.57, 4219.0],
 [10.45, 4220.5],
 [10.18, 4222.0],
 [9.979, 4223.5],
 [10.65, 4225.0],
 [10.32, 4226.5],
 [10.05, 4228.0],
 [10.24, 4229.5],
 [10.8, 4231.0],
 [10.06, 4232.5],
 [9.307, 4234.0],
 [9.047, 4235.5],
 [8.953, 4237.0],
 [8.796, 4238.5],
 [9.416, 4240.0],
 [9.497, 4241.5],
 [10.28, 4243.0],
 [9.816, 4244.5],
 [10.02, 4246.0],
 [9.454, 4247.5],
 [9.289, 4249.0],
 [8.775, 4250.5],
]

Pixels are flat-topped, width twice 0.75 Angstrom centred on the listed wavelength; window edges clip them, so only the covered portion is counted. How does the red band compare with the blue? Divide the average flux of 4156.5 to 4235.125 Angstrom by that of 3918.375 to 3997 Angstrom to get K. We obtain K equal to 1.14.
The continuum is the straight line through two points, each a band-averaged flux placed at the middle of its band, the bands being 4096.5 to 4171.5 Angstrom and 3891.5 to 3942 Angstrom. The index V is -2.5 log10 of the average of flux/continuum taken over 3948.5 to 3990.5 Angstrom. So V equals 0.13 mag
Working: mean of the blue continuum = 9.07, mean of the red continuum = 9.57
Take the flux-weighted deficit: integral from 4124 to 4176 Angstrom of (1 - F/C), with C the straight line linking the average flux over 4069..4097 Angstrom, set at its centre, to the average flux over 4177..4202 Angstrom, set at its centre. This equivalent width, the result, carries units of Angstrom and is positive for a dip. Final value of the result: -1.0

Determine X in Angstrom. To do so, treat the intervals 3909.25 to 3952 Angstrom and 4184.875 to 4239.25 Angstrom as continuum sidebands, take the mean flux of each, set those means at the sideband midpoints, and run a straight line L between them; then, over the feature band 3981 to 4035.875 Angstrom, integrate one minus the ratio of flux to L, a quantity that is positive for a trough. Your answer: -3.8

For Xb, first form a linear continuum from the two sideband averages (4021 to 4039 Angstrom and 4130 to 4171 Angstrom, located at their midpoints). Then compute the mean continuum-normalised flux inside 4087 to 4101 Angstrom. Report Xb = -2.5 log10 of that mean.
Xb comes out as 0.15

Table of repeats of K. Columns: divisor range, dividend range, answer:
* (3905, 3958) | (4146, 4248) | 1.06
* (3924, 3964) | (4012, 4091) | 1.16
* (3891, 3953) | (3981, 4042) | 1.12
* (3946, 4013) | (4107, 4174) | 1.09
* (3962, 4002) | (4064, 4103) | 1.11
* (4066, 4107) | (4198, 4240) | 1.06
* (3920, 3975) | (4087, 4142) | 1.12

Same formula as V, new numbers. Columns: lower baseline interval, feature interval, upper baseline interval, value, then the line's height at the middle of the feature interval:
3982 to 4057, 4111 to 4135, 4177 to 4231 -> 0.049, 10.1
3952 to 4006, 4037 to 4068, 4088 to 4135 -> -0.154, 8.96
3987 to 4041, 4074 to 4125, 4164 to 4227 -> 0.111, 10.1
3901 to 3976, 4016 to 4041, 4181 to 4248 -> -0.142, 9.12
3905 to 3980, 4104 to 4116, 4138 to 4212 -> 0.134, 9.49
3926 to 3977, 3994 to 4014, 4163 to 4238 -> -0.193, 8.52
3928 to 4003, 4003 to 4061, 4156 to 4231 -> -0.148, 9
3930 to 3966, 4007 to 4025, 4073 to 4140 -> -0.172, 8.84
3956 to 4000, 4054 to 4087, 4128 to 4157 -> -0.059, 9.34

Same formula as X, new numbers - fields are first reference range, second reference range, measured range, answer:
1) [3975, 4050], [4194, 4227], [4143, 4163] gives 0.09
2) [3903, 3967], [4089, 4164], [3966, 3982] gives 2.83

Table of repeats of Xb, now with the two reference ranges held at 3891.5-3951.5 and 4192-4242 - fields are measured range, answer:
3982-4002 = -0.05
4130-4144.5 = -0.06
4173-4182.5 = 0.03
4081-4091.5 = 0.02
